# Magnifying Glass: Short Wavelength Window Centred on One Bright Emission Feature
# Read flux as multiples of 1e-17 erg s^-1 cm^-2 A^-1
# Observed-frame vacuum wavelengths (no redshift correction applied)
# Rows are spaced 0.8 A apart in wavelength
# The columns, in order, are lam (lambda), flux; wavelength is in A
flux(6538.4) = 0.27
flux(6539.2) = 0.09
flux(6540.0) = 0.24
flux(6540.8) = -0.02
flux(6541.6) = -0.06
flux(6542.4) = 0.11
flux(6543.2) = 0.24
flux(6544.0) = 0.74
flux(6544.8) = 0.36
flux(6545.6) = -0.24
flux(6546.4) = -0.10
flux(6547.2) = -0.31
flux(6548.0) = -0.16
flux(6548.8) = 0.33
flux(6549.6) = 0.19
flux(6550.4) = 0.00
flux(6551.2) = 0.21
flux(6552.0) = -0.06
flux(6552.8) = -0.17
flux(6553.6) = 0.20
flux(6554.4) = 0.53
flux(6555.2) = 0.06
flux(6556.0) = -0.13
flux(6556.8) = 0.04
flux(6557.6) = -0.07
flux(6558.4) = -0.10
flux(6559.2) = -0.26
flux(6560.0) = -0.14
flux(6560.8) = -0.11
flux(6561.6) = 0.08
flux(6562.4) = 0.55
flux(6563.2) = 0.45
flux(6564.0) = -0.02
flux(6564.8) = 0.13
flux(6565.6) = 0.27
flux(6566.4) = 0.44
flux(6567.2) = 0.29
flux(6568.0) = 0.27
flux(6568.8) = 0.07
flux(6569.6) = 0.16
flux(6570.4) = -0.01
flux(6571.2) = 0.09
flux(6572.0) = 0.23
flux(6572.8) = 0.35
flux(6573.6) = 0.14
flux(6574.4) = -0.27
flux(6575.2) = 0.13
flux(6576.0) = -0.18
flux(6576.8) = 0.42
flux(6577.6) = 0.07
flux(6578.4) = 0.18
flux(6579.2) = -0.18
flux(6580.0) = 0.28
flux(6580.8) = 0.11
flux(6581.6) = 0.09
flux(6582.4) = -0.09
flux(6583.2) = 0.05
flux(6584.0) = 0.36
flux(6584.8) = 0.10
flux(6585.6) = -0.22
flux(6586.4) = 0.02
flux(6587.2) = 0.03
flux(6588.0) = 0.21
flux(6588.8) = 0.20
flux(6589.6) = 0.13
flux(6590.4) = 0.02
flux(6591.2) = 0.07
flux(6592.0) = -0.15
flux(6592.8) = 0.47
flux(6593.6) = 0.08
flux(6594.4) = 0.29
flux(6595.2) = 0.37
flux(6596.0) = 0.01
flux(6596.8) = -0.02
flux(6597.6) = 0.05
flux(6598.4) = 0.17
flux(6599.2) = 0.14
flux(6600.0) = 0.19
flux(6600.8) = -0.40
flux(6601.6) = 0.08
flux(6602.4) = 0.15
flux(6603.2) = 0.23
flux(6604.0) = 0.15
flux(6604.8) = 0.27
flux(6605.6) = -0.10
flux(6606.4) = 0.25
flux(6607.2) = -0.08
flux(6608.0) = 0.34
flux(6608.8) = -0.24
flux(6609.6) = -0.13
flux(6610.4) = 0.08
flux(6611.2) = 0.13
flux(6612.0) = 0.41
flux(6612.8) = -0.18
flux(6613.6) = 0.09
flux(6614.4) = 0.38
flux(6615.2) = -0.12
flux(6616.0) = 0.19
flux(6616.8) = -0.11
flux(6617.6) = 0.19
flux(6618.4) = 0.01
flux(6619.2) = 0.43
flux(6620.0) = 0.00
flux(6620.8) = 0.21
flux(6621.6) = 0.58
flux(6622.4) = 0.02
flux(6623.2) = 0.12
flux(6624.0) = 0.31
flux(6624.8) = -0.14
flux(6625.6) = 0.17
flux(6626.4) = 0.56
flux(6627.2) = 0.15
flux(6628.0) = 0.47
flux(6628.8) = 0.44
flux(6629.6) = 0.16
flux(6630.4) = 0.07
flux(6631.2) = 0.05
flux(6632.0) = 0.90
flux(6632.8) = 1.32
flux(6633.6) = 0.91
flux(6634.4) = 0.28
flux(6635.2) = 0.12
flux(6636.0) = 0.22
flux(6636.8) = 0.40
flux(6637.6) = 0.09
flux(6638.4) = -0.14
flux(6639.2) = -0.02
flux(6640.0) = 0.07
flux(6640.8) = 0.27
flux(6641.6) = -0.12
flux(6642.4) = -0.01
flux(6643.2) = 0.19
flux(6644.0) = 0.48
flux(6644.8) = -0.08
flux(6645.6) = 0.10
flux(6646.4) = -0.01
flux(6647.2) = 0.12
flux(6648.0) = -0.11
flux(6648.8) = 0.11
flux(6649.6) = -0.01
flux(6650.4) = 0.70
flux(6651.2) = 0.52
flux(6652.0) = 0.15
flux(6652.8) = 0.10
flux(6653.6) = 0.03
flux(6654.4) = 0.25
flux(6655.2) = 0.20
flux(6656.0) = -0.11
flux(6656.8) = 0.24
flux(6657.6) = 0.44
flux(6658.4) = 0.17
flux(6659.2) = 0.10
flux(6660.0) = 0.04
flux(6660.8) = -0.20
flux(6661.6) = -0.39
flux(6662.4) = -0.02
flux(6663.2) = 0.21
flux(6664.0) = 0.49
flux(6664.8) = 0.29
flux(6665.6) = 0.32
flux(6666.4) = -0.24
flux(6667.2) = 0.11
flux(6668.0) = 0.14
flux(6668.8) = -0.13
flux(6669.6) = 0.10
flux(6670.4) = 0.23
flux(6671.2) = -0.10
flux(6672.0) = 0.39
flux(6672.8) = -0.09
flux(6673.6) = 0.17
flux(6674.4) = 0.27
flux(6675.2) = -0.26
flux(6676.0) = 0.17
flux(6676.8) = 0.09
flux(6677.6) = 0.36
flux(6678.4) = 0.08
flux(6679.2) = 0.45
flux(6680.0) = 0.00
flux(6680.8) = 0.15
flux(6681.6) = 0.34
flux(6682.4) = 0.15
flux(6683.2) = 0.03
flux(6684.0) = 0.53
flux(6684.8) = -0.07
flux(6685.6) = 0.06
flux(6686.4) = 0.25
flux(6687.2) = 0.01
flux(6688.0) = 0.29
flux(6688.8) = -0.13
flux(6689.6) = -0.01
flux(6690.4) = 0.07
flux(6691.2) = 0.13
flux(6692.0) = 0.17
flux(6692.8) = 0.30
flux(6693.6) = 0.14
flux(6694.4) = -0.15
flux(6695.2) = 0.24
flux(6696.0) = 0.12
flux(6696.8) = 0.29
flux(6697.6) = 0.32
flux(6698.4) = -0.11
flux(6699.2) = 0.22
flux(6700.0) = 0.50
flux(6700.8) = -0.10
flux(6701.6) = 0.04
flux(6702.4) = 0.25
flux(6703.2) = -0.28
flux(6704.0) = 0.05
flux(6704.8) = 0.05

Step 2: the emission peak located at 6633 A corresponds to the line [O II] 3727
